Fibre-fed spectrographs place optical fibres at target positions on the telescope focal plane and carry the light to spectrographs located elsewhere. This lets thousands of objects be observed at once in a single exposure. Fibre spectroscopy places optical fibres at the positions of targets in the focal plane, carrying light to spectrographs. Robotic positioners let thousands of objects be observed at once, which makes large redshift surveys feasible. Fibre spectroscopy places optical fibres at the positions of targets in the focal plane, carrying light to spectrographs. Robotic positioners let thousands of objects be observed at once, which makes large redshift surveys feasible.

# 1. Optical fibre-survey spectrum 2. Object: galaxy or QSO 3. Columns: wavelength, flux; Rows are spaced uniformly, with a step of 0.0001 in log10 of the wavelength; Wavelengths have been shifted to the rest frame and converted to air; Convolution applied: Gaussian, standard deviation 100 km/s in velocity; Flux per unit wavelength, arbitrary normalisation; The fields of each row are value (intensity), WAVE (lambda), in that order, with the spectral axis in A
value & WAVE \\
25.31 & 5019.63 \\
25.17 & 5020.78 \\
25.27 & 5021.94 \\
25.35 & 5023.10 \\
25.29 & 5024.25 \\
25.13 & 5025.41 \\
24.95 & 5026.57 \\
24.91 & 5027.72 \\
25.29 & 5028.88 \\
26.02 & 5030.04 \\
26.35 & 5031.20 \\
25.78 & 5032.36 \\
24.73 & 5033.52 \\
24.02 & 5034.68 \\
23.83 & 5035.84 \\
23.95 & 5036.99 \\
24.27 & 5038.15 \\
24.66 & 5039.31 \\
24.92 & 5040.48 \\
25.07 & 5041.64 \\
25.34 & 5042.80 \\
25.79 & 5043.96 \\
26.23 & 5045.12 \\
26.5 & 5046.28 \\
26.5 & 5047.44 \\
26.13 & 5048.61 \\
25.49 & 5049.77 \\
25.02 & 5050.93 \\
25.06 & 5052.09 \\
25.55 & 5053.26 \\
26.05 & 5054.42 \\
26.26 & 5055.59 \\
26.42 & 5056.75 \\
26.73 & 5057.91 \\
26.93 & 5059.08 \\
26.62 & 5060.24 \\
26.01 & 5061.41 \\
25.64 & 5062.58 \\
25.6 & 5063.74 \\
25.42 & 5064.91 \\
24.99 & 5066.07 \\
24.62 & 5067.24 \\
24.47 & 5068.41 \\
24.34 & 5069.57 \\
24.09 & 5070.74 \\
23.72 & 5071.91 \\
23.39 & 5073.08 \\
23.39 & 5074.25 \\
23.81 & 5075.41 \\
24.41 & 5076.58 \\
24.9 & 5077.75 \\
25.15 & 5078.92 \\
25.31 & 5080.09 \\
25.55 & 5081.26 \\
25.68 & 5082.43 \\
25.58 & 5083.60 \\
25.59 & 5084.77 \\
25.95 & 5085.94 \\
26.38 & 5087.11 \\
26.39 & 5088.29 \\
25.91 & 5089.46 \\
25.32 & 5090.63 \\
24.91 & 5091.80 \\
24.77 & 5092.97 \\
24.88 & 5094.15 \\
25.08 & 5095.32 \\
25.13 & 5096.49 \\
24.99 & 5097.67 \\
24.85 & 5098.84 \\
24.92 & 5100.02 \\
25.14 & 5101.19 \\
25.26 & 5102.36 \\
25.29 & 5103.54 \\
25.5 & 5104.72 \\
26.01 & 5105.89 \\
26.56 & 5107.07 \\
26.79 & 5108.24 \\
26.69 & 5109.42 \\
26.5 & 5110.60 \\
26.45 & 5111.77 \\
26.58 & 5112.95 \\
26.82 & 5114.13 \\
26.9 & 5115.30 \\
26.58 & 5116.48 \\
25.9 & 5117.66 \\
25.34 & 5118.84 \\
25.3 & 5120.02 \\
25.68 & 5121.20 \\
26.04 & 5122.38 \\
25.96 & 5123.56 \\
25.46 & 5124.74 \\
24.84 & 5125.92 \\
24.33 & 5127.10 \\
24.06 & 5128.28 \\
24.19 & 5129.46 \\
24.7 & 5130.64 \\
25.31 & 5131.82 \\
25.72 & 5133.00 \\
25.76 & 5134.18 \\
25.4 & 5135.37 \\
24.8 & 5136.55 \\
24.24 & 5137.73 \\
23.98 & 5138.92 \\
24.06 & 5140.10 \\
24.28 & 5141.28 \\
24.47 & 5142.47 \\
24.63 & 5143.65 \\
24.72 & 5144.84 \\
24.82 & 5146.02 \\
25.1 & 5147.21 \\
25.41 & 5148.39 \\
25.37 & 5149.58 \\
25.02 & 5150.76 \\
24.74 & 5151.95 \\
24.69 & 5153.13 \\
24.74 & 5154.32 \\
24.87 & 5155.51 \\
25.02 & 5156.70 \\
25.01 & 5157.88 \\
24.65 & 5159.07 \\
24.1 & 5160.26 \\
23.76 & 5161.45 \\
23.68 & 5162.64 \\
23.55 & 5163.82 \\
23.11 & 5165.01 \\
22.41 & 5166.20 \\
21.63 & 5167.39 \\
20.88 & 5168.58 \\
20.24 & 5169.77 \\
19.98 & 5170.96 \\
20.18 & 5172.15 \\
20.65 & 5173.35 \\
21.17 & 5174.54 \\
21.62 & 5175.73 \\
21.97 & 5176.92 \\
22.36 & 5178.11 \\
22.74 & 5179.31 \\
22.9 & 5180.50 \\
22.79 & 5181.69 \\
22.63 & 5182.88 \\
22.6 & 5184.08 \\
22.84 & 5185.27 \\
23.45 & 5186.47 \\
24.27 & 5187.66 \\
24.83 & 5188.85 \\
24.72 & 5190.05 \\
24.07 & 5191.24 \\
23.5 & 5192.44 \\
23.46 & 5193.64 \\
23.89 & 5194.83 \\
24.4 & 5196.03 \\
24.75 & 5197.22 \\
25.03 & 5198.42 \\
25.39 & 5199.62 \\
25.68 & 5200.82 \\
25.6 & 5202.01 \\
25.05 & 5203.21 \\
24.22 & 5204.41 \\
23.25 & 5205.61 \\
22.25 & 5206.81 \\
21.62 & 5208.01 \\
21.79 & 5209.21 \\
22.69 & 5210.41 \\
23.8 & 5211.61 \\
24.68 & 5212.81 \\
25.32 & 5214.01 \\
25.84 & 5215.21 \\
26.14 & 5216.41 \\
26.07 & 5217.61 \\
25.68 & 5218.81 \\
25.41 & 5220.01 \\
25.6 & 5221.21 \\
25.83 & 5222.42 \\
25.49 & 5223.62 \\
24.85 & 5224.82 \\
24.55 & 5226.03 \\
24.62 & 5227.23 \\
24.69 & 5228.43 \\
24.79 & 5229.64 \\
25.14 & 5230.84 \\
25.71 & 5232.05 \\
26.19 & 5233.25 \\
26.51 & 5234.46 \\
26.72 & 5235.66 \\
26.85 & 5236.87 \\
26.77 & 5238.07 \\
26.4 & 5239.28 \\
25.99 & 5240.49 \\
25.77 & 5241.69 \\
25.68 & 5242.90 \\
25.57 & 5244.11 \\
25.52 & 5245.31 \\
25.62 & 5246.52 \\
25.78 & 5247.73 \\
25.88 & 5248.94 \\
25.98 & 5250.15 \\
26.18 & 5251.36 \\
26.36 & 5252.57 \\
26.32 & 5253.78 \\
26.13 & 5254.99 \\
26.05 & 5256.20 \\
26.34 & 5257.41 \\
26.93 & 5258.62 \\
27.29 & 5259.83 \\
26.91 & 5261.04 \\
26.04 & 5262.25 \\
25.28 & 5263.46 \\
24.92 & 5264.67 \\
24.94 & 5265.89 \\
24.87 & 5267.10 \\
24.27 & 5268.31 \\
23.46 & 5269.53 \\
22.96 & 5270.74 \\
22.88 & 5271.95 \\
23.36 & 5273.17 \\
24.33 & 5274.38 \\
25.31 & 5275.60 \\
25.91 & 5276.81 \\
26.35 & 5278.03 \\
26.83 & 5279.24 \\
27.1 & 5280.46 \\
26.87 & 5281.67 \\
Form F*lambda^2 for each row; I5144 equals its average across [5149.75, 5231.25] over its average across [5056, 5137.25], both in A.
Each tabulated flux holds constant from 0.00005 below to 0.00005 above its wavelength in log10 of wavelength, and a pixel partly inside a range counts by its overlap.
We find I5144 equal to 0.97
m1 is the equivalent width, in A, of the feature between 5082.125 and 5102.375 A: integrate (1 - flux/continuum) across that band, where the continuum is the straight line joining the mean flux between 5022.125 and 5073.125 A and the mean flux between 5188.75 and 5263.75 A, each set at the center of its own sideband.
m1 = -0.1 A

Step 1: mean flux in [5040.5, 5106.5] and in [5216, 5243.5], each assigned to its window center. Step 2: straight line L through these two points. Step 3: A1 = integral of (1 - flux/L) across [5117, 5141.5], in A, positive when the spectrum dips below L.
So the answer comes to 0.4 A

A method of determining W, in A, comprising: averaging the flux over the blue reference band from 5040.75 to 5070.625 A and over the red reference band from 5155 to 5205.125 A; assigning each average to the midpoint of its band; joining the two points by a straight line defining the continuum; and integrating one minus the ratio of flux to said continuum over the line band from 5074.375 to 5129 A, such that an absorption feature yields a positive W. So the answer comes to -1.6 A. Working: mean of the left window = 25.7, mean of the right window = 23.3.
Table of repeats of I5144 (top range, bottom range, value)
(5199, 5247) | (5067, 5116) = 1.04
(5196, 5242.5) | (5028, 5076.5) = 1.06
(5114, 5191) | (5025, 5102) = 0.99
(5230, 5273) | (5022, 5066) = 1.09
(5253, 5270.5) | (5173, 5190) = 1.16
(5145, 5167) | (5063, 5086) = 1.02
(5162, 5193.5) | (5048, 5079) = 0.93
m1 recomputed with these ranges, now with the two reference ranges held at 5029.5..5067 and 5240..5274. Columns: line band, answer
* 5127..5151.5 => 0.7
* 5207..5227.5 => 0.7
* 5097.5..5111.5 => -0.1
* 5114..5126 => -0.2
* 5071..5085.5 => 0.5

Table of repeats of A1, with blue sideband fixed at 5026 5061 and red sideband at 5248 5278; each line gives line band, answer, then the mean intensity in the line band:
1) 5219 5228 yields 0.1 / 25.2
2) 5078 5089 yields -0.1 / 25.7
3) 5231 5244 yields -0.4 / 26.2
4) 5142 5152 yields 0.2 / 24.9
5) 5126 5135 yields 0.2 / 24.9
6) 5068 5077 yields 0.6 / 23.9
